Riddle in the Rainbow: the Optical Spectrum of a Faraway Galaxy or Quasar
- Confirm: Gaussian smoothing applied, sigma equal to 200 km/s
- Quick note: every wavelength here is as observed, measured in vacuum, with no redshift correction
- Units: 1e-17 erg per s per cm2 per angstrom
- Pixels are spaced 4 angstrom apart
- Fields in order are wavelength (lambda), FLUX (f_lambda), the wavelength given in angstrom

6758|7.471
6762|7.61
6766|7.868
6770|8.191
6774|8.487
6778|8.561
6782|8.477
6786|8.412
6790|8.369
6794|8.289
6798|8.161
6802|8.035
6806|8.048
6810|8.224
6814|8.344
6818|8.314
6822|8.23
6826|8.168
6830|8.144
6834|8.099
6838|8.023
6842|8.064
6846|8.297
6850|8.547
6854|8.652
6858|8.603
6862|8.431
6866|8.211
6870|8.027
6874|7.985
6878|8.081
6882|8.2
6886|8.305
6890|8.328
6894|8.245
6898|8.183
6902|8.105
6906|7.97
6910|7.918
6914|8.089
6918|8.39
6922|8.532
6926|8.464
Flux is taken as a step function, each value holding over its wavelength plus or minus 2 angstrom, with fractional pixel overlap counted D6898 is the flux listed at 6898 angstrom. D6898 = 8.183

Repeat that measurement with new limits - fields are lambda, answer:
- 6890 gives 8.328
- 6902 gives 8.105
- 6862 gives 8.431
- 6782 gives 8.477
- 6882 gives 8.2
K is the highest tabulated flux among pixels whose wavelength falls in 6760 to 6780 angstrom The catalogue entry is 8.561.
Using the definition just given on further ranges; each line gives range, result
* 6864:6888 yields 8.305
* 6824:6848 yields 8.297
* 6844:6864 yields 8.652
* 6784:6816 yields 8.412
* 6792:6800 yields 8.289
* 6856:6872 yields 8.603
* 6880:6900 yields 8.328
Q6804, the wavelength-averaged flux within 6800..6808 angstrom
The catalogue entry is 8.04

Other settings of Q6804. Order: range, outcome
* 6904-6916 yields 7.99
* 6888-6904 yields 8.22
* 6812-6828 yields 8.26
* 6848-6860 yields 8.6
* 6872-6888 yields 8.14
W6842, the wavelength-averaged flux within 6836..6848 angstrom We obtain 8.13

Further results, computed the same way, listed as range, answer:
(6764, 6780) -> 8.28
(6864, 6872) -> 8.12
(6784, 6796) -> 8.36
